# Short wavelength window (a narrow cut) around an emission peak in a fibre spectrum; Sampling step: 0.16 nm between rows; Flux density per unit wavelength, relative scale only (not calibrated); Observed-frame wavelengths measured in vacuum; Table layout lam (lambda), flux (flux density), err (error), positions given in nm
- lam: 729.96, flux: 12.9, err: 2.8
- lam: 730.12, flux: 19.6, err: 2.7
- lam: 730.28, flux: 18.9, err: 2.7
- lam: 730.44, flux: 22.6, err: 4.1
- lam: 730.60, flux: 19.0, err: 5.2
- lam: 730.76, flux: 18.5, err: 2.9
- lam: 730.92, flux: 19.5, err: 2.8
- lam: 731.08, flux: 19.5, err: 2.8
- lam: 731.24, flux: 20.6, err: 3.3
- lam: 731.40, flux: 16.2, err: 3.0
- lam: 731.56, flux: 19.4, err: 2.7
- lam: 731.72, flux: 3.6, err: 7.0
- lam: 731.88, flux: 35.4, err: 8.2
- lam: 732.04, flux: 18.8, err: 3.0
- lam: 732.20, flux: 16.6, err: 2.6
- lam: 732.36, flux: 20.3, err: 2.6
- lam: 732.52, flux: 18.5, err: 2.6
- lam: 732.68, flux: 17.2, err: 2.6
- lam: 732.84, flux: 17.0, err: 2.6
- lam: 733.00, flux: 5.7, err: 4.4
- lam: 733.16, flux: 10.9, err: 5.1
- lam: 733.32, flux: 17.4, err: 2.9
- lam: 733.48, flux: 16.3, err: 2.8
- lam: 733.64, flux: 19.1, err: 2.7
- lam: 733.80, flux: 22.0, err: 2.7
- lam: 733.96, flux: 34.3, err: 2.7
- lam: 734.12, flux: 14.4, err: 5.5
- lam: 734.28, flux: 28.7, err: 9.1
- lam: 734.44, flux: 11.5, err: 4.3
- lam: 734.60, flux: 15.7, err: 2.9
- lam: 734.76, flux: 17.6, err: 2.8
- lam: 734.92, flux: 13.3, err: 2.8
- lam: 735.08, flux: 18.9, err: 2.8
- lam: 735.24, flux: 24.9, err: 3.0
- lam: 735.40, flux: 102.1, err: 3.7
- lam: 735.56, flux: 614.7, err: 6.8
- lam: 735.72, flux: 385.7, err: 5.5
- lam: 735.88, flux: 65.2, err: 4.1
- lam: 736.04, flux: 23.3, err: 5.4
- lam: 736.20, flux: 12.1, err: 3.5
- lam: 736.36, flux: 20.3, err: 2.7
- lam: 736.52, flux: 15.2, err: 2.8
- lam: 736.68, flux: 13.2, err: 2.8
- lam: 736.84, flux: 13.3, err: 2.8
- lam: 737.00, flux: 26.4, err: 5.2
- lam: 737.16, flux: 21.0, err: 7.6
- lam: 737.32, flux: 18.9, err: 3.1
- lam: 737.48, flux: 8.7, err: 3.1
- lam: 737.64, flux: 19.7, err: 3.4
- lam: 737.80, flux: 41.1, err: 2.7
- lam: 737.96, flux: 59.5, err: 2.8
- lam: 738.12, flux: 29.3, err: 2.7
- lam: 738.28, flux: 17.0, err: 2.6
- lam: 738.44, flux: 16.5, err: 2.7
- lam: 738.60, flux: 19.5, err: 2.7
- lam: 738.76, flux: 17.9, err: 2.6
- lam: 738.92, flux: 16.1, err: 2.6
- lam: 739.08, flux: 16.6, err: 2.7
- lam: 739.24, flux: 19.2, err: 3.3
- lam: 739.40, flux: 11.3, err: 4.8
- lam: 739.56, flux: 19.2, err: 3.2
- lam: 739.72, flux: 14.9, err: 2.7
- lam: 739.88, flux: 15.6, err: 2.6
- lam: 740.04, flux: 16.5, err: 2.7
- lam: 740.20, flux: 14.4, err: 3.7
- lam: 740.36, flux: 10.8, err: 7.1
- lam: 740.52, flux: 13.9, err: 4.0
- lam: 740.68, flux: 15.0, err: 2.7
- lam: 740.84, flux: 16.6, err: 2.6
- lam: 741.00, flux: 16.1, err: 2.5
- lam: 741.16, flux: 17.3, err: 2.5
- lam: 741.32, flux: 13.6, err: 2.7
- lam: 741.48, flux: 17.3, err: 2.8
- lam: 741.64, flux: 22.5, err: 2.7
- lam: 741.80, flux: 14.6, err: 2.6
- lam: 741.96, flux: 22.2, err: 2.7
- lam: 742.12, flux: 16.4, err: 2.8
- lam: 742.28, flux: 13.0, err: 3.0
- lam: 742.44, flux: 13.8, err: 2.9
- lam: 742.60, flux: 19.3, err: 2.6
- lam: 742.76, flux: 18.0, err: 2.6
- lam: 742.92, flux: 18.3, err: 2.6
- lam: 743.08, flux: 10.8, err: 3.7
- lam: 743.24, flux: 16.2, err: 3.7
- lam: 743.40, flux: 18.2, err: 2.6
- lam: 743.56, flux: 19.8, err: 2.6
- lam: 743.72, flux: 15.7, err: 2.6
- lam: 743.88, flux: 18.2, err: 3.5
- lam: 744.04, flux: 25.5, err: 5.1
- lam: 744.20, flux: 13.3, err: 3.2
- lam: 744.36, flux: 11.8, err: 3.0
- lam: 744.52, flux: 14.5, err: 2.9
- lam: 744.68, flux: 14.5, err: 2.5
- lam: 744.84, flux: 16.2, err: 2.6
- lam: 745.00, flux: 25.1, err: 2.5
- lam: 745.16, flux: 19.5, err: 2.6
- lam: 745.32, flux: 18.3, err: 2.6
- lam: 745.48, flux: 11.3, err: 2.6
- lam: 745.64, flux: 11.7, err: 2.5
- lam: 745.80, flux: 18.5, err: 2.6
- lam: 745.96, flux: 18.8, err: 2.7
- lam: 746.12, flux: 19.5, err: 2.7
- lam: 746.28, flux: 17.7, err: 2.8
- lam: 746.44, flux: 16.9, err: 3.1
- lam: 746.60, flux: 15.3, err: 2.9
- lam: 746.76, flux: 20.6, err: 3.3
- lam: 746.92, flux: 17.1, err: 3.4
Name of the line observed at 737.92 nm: [N II]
